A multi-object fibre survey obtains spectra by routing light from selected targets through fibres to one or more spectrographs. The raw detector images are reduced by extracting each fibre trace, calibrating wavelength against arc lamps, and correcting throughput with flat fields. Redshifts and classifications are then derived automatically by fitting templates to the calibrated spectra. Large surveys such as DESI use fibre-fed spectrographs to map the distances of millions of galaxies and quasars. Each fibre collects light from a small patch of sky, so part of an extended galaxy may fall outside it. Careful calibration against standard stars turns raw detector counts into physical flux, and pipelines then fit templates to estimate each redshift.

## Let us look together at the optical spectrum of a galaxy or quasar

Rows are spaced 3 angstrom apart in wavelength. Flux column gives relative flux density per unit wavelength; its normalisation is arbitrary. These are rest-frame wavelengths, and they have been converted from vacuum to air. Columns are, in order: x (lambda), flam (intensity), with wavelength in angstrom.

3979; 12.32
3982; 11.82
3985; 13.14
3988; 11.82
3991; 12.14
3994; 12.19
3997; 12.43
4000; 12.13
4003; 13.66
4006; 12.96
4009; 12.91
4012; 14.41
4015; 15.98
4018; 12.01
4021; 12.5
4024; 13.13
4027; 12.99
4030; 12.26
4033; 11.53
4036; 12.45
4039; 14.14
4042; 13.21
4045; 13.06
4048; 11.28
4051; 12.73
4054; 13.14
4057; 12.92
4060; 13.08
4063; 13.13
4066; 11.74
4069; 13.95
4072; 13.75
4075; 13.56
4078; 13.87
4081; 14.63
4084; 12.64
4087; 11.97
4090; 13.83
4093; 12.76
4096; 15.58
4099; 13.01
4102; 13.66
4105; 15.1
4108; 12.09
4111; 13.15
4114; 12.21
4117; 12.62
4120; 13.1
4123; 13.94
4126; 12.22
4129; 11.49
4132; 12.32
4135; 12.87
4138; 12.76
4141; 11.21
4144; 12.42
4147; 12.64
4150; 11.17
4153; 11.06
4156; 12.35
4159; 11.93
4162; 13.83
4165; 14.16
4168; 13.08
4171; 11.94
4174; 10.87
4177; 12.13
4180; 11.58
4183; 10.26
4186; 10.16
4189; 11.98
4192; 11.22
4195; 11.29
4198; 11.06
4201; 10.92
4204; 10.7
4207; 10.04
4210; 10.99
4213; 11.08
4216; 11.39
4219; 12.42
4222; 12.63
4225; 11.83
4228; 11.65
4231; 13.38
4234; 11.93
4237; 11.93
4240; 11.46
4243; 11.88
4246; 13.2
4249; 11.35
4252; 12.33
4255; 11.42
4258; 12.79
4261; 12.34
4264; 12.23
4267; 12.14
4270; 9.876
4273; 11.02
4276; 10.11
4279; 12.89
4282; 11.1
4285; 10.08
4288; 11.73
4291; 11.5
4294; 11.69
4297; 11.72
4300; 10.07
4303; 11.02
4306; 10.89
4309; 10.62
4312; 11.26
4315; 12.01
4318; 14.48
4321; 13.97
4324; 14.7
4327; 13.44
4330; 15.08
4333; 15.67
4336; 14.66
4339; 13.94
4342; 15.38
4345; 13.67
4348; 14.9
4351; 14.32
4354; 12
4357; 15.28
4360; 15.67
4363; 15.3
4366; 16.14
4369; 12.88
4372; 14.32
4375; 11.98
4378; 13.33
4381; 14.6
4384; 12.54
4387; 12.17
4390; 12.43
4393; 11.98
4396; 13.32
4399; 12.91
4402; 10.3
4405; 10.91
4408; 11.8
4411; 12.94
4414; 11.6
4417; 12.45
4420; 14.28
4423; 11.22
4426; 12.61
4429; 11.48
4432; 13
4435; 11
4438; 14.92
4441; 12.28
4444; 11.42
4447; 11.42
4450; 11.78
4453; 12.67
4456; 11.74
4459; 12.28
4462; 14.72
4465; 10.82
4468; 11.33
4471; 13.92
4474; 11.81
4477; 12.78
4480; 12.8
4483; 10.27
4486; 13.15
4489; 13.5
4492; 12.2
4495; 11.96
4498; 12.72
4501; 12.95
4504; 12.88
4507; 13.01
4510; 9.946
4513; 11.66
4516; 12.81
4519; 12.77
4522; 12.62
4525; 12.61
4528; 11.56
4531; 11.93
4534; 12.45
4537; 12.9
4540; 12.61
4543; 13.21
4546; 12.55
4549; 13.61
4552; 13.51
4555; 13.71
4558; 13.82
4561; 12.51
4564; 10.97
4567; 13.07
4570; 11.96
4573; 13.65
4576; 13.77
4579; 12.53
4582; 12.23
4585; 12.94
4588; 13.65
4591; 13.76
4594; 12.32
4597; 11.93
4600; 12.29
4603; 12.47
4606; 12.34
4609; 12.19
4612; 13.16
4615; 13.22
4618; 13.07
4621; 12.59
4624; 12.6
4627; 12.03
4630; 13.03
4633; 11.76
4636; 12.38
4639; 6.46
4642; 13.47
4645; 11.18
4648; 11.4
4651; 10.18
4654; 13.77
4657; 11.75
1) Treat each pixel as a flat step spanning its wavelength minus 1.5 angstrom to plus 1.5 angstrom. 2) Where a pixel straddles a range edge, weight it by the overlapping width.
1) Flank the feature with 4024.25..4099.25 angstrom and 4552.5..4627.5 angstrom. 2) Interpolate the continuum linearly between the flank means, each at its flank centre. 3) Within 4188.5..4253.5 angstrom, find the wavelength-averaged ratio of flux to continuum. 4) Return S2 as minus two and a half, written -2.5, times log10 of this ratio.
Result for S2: 0.12 mag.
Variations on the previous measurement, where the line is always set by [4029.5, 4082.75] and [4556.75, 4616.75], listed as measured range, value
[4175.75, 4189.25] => 0.165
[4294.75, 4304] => 0.174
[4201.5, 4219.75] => 0.173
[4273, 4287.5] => 0.165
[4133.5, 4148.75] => 0.054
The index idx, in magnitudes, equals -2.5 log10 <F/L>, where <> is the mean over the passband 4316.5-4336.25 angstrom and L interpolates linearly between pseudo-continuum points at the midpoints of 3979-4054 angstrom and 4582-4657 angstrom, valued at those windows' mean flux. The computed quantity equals -0.17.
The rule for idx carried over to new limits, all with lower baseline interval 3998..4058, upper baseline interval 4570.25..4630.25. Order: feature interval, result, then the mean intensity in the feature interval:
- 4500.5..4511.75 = 0.06 mag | 12.1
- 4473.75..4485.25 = 0.07 mag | 12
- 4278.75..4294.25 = 0.13 mag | 11.4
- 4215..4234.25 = 0.06 mag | 12.2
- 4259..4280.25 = 0.12 mag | 11.5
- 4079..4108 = -0.05 mag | 13.6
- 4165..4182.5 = 0.08 mag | 12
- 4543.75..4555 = -0.04 mag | 13.3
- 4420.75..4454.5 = 0.05 mag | 12.2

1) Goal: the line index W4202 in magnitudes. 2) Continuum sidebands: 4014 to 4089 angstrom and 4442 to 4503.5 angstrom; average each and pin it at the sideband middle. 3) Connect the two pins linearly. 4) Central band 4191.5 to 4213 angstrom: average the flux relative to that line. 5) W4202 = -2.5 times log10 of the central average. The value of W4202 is 0.173 mag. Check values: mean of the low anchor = 13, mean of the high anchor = 12.3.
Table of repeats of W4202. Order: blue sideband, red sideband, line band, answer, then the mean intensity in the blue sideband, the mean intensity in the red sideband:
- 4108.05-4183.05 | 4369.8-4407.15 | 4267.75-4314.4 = 0.128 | 12.3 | 12.6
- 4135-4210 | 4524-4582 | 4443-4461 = 0.046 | 11.7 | 12.8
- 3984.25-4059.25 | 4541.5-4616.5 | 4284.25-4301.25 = 0.150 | 12.8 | 12.9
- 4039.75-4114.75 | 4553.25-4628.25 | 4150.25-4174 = 0.060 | 13.2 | 12.8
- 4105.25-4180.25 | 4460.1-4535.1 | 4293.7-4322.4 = 0.056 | 12.4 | 12.4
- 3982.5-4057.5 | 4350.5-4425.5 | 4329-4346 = -0.136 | 12.8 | 13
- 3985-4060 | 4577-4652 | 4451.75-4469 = 0.010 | 12.8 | 12.2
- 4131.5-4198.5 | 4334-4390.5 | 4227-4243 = 0.053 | 11.9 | 14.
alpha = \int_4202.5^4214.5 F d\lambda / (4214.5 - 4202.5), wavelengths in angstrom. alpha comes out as 10.7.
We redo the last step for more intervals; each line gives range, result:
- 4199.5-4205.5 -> 10.8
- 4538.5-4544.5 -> 12.9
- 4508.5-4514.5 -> 10.8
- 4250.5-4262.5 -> 12.2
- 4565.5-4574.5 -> 12.9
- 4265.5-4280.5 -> 11.2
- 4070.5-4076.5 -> 13.7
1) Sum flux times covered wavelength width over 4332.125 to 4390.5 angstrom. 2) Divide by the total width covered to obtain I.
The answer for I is 14.1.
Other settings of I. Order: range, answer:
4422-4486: 12.2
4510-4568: 12.6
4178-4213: 11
